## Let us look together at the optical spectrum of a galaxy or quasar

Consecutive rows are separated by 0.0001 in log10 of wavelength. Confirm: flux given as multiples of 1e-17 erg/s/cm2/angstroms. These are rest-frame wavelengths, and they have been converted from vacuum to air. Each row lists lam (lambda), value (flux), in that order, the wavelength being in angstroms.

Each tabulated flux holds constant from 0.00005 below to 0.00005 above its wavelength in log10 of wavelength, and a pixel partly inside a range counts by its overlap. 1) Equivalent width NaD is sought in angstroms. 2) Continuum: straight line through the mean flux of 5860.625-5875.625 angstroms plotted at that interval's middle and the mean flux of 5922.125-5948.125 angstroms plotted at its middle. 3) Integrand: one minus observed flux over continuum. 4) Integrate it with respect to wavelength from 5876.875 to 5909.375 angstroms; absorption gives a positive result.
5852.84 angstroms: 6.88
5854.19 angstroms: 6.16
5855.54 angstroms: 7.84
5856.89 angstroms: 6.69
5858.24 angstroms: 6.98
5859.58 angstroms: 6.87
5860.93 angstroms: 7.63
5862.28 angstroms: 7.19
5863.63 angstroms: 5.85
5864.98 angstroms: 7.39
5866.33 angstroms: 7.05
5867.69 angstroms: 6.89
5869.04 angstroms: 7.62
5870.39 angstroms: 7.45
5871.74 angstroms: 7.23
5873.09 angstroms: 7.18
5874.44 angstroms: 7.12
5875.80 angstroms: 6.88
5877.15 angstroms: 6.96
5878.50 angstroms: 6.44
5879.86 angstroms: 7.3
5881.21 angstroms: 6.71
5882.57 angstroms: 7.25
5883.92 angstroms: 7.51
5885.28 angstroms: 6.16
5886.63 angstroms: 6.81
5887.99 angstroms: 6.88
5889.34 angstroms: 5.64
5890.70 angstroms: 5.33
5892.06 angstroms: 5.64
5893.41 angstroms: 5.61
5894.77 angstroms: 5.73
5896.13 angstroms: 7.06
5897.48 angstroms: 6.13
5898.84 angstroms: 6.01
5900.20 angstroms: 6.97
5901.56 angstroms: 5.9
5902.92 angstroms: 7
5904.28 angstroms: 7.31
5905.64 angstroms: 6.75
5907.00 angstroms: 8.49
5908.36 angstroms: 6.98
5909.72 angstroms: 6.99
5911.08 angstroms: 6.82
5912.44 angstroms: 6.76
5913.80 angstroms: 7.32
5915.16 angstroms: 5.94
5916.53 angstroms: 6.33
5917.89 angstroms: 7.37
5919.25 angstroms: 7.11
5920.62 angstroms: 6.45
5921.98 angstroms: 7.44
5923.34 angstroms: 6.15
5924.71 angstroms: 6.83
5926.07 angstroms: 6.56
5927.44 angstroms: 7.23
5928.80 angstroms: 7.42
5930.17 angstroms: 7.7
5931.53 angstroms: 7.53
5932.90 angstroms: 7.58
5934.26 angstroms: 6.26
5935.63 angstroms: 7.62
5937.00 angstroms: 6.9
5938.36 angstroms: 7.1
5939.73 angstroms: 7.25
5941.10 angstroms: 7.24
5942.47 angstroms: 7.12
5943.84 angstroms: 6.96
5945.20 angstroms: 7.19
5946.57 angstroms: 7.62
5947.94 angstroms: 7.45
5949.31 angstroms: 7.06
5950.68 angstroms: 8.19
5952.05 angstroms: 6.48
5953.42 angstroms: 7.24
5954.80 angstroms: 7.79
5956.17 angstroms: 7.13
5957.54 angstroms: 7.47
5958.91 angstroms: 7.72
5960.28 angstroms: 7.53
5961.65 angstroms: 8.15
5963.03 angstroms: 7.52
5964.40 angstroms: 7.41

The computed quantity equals 2.4 angstroms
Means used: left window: 7.12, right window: 7.14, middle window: 6.61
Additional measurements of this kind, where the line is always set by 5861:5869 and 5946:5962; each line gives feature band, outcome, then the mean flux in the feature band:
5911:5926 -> 1.1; 6.76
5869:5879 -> -0.1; 7.09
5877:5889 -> 0.4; 6.85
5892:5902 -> 1.4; 6.17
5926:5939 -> 0.2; 7.22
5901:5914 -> 0.3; 7.03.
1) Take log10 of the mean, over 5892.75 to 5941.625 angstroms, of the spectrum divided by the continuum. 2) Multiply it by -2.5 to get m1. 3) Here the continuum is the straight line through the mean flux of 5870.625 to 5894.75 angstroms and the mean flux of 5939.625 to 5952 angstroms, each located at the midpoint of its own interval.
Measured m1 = 0.017 mag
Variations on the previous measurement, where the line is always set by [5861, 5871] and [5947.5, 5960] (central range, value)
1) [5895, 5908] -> 0.063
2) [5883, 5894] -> 0.152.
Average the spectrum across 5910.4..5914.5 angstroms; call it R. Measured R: 6.97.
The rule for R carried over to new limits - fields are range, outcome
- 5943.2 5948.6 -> 7.32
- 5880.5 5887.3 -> 6.89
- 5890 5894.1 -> 5.52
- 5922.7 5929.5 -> 6.84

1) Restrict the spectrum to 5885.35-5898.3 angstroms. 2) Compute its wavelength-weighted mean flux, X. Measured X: 6.1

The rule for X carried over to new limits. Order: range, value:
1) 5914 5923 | 6.78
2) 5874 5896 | 6.5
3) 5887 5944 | 6.79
